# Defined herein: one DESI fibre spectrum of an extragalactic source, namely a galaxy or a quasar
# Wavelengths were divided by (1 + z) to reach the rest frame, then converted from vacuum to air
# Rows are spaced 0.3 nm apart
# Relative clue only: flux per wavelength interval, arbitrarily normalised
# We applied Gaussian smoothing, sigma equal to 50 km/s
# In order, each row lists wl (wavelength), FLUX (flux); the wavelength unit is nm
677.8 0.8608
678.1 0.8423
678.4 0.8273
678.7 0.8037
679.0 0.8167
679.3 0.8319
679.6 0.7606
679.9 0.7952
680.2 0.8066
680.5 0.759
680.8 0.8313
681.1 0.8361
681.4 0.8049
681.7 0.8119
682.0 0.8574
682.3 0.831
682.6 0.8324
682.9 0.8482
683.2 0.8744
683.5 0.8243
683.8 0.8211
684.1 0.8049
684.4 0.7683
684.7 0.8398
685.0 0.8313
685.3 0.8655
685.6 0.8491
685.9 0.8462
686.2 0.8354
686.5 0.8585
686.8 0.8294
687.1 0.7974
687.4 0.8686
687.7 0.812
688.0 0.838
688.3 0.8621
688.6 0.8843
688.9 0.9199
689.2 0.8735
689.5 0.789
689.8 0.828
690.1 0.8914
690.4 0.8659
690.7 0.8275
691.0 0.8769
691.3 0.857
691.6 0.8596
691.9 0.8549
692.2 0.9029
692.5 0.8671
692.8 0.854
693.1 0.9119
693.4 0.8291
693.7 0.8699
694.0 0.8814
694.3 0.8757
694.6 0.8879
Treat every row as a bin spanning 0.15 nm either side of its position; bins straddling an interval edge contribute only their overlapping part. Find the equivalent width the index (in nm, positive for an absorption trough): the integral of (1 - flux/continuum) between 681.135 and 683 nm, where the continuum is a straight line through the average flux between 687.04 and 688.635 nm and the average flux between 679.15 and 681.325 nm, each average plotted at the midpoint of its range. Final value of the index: -0.04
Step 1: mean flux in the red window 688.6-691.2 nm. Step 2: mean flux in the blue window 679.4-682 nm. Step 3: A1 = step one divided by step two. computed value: 1.1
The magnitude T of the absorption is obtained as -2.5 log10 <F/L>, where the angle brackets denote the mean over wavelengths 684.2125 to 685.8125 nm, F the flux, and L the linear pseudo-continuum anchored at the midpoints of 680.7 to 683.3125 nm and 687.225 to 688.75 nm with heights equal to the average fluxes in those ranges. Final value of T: 0.02 mag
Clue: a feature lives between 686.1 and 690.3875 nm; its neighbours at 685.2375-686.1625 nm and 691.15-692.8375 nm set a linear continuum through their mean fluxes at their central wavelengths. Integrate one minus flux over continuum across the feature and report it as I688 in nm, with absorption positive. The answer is 0.04 nm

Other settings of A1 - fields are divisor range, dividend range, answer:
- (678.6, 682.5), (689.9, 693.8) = 1.07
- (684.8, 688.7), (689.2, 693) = 1.02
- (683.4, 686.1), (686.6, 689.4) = 1.03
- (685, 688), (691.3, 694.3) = 1.04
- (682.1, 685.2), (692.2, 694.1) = 1.05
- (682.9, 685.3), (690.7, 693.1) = 1.05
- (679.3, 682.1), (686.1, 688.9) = 1.05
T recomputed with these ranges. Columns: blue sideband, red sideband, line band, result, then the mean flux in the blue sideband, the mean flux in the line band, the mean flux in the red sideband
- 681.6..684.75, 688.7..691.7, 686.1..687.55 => 0.01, 0.828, 0.838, 0.859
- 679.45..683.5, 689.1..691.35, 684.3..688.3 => 0.00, 0.819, 0.836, 0.85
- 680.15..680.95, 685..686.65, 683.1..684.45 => 0.01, 0.798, 0.82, 0.849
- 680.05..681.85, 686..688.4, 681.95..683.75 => -0.03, 0.808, 0.843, 0.837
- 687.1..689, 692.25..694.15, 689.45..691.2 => 0.02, 0.857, 0.85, 0.871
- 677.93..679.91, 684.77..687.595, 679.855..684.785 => 0.01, 0.813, 0.821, 0.842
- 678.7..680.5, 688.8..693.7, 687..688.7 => 0.00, 0.799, 0.844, 0.863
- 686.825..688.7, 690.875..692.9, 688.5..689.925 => -0.01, 0.842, 0.859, 0.868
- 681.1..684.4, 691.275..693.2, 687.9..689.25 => -0.03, 0.828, 0.877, 0.872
